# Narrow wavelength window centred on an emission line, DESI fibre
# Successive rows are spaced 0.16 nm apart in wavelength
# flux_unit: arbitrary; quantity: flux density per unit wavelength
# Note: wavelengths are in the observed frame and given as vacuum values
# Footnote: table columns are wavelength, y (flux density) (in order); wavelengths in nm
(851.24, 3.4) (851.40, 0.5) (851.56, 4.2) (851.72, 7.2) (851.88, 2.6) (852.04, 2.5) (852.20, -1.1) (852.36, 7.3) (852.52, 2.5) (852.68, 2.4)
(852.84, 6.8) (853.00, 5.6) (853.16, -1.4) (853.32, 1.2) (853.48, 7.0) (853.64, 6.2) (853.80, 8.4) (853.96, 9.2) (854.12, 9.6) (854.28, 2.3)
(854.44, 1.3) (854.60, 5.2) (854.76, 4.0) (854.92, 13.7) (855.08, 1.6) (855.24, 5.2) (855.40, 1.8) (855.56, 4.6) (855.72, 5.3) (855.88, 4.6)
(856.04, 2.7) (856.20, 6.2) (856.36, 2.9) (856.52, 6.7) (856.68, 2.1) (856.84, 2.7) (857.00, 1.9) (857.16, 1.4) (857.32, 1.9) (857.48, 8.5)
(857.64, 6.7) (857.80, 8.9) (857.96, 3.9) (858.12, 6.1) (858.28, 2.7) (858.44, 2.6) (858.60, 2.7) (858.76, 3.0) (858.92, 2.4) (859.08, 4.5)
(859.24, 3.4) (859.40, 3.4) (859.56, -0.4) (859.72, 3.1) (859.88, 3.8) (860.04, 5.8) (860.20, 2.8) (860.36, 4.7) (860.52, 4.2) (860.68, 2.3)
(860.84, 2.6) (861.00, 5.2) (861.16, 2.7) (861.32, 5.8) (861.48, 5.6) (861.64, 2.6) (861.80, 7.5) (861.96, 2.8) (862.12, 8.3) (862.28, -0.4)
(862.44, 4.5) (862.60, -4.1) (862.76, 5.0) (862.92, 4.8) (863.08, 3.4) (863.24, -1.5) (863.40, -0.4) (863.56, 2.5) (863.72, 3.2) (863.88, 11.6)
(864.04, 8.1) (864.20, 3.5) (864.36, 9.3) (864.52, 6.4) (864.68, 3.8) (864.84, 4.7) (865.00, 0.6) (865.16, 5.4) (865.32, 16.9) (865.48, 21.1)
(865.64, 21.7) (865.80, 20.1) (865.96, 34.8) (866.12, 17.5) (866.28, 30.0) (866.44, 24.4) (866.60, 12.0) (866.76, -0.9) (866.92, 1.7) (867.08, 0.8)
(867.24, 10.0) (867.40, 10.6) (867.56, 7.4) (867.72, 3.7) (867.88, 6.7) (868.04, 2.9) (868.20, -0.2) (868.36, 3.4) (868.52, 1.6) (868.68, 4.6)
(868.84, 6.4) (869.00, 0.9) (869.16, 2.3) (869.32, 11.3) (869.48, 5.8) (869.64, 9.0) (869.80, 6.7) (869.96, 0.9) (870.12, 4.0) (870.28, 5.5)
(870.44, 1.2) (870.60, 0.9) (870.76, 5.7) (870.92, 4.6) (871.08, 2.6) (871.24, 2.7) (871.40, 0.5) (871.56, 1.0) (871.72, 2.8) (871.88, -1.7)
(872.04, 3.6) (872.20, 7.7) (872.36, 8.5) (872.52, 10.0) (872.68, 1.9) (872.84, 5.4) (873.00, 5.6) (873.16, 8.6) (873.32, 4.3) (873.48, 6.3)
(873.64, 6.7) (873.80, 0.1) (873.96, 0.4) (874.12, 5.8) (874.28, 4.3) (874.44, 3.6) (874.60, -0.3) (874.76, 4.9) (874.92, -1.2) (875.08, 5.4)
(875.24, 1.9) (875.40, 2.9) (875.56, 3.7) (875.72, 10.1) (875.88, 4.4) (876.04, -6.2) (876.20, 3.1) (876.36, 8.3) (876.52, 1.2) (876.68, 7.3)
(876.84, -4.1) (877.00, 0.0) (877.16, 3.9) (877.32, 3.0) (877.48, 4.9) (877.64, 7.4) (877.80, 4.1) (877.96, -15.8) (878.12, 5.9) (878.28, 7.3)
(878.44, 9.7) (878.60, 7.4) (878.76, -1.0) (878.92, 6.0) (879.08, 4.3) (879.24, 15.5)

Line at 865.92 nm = [O II]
